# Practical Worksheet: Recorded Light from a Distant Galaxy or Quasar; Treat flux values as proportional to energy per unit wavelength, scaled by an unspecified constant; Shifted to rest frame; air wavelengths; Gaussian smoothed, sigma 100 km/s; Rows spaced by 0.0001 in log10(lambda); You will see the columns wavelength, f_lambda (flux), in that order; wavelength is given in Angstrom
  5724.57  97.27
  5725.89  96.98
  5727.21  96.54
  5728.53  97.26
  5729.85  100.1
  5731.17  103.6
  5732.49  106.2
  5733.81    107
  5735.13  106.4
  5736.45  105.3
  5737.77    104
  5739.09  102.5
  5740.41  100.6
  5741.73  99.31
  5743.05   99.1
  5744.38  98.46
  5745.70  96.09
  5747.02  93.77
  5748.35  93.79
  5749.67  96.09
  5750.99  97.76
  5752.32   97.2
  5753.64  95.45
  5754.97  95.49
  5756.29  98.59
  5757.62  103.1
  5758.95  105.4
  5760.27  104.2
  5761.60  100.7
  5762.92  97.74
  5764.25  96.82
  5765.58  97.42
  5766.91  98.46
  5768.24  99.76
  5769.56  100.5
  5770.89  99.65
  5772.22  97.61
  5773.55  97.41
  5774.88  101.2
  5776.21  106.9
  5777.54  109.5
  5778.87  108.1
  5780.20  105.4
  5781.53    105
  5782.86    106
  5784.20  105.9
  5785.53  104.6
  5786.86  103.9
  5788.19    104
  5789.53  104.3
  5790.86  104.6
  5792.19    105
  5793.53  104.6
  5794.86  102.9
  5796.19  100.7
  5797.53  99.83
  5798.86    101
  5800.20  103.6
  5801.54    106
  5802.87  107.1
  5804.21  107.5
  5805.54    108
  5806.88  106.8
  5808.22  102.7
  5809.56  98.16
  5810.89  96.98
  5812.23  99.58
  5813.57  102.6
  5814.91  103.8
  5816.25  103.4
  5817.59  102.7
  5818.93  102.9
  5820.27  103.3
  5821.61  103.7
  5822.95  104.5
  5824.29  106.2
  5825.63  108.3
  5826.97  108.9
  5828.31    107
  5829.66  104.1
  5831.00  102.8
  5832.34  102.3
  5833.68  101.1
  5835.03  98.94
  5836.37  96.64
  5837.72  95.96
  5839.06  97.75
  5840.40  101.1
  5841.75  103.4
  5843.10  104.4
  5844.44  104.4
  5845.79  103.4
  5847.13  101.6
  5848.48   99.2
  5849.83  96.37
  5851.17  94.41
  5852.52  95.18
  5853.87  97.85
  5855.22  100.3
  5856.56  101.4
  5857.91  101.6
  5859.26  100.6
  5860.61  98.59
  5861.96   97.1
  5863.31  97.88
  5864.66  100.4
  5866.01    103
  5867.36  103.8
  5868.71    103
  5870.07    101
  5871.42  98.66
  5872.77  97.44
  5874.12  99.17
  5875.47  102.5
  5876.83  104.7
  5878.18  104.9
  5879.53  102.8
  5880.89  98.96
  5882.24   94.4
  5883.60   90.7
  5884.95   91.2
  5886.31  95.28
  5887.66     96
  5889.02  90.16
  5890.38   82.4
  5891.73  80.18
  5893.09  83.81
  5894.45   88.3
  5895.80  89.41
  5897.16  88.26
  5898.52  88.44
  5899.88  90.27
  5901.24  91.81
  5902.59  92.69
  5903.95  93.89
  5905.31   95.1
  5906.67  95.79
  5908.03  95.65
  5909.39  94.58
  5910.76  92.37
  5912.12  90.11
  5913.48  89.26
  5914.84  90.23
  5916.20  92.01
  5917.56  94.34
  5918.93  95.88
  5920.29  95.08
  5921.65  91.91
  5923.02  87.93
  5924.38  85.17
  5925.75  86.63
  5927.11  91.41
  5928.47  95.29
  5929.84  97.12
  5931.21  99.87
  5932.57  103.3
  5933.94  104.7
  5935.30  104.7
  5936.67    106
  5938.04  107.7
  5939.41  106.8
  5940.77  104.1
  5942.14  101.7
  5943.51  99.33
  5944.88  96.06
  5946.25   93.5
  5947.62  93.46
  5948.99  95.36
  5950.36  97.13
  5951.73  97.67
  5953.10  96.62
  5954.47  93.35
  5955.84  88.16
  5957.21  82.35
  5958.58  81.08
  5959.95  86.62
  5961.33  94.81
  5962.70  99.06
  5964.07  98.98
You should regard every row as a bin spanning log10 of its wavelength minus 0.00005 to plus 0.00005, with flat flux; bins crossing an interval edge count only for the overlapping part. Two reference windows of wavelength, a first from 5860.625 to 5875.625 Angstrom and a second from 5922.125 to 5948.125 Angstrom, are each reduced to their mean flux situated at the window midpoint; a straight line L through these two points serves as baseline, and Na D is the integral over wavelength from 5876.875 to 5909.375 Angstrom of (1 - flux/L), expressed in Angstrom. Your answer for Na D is 2.3 Angstrom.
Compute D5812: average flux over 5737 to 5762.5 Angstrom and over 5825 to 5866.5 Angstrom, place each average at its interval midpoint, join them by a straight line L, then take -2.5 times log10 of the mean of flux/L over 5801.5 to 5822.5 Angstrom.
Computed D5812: -0.03 mag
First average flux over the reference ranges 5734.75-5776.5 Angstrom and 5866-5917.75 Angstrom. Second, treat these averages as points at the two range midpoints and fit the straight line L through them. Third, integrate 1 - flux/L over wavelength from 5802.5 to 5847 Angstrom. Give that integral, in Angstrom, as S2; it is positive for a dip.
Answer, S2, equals -2.9 Angstrom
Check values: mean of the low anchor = 99.5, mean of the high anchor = 94.2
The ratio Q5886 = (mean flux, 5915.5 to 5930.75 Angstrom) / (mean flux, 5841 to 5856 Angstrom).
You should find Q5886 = 0.92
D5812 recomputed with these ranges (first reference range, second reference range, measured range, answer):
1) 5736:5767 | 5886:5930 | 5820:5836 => -0.10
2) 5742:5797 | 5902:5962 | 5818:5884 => -0.03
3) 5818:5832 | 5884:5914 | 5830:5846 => 0.02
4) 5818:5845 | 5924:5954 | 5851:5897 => 0.05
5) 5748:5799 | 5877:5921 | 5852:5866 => -0.04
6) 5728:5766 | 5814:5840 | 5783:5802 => -0.02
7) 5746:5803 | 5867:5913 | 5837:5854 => -0.03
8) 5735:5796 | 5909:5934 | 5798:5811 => -0.05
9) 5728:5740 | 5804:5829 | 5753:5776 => 0.05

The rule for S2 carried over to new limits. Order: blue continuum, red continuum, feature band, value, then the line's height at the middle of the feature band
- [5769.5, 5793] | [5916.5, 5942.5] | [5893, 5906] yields 1.12 Angstrom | 99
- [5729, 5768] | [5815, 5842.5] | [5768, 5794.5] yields -0.69 Angstrom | 101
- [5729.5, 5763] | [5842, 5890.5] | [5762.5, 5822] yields -1.80 Angstrom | 99.8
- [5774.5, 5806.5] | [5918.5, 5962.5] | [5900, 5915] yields 0.75 Angstrom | 97.7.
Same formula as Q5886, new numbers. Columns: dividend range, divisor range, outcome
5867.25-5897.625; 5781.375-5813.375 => 0.92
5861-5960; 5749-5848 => 0.93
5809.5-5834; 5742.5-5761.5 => 1.05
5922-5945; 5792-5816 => 0.96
